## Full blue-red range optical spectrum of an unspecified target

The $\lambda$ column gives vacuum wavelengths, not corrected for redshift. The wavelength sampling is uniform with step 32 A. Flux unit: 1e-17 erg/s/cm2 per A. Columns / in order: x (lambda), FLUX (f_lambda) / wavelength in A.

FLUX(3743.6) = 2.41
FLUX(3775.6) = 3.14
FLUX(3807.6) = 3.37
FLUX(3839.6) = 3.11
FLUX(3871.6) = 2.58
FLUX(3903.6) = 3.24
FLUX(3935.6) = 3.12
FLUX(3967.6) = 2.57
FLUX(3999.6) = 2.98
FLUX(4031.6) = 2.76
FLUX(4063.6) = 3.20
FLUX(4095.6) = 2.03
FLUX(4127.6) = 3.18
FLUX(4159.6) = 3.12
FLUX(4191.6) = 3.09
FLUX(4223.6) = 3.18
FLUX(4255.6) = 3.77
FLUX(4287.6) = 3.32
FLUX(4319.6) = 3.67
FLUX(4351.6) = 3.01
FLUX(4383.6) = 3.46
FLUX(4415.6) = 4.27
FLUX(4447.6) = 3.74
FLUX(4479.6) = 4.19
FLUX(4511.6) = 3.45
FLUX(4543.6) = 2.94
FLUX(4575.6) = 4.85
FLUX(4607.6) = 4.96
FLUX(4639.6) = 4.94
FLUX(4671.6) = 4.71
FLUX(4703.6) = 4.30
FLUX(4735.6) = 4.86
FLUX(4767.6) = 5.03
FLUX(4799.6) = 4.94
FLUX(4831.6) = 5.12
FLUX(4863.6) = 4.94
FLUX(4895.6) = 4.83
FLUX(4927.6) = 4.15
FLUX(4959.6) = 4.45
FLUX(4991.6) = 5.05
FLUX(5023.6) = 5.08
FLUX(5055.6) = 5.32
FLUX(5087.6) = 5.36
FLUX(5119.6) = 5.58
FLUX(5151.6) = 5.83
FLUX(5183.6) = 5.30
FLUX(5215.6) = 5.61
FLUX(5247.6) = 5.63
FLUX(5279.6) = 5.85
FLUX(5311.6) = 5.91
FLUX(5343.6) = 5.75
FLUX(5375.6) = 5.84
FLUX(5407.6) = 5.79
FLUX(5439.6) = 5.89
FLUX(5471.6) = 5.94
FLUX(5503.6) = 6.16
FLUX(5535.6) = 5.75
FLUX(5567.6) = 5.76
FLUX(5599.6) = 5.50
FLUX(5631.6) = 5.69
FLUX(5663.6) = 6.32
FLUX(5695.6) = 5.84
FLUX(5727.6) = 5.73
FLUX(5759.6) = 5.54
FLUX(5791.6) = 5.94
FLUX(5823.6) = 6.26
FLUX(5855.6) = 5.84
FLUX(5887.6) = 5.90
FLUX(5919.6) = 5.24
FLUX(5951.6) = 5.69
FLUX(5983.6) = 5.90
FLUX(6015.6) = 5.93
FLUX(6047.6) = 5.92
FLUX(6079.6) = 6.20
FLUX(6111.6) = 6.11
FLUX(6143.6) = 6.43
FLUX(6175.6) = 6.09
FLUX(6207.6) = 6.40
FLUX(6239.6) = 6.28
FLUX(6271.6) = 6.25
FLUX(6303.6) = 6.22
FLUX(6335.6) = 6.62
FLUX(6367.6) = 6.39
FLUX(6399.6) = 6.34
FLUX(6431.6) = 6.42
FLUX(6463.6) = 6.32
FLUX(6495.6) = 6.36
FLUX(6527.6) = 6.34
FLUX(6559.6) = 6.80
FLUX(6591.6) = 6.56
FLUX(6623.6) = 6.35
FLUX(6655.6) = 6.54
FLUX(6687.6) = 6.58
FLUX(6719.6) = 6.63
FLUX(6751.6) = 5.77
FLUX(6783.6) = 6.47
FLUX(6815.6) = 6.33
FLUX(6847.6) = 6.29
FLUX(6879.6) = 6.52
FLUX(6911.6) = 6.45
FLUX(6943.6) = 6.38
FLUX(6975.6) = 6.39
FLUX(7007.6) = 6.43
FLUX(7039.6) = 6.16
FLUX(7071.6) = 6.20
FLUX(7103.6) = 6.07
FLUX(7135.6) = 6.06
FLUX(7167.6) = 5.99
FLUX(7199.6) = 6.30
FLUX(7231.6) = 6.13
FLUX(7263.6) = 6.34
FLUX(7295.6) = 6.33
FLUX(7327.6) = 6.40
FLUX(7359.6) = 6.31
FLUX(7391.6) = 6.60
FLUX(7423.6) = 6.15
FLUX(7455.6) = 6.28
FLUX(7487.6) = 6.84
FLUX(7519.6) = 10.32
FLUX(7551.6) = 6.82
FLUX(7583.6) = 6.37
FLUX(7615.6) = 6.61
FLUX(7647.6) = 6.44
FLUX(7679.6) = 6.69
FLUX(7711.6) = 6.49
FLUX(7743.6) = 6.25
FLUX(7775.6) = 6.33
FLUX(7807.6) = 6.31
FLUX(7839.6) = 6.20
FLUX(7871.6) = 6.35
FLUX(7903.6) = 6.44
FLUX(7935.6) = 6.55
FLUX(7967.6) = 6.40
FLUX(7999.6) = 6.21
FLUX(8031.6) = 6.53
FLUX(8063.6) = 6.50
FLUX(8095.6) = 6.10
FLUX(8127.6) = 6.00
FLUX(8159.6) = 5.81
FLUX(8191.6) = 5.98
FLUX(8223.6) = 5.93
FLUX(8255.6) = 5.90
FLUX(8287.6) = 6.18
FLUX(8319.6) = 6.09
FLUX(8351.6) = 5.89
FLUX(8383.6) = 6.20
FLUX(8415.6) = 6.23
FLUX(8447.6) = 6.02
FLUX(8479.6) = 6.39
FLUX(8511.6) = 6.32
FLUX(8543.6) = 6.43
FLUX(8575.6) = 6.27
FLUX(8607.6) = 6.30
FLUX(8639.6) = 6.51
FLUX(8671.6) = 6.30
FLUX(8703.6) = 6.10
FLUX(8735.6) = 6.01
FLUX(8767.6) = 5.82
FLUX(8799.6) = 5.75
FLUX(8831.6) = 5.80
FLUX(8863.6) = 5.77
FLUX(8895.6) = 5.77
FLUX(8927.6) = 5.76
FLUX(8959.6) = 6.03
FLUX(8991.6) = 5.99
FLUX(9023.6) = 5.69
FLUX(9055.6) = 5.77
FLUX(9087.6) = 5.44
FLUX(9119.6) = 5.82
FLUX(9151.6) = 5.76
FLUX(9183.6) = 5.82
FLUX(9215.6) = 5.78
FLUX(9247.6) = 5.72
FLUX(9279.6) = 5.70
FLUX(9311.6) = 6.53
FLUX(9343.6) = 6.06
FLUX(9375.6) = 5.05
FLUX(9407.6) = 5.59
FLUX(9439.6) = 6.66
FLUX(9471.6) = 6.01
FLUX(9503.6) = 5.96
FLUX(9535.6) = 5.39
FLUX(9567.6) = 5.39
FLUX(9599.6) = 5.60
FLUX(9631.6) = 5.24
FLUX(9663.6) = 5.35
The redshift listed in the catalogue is 0.144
